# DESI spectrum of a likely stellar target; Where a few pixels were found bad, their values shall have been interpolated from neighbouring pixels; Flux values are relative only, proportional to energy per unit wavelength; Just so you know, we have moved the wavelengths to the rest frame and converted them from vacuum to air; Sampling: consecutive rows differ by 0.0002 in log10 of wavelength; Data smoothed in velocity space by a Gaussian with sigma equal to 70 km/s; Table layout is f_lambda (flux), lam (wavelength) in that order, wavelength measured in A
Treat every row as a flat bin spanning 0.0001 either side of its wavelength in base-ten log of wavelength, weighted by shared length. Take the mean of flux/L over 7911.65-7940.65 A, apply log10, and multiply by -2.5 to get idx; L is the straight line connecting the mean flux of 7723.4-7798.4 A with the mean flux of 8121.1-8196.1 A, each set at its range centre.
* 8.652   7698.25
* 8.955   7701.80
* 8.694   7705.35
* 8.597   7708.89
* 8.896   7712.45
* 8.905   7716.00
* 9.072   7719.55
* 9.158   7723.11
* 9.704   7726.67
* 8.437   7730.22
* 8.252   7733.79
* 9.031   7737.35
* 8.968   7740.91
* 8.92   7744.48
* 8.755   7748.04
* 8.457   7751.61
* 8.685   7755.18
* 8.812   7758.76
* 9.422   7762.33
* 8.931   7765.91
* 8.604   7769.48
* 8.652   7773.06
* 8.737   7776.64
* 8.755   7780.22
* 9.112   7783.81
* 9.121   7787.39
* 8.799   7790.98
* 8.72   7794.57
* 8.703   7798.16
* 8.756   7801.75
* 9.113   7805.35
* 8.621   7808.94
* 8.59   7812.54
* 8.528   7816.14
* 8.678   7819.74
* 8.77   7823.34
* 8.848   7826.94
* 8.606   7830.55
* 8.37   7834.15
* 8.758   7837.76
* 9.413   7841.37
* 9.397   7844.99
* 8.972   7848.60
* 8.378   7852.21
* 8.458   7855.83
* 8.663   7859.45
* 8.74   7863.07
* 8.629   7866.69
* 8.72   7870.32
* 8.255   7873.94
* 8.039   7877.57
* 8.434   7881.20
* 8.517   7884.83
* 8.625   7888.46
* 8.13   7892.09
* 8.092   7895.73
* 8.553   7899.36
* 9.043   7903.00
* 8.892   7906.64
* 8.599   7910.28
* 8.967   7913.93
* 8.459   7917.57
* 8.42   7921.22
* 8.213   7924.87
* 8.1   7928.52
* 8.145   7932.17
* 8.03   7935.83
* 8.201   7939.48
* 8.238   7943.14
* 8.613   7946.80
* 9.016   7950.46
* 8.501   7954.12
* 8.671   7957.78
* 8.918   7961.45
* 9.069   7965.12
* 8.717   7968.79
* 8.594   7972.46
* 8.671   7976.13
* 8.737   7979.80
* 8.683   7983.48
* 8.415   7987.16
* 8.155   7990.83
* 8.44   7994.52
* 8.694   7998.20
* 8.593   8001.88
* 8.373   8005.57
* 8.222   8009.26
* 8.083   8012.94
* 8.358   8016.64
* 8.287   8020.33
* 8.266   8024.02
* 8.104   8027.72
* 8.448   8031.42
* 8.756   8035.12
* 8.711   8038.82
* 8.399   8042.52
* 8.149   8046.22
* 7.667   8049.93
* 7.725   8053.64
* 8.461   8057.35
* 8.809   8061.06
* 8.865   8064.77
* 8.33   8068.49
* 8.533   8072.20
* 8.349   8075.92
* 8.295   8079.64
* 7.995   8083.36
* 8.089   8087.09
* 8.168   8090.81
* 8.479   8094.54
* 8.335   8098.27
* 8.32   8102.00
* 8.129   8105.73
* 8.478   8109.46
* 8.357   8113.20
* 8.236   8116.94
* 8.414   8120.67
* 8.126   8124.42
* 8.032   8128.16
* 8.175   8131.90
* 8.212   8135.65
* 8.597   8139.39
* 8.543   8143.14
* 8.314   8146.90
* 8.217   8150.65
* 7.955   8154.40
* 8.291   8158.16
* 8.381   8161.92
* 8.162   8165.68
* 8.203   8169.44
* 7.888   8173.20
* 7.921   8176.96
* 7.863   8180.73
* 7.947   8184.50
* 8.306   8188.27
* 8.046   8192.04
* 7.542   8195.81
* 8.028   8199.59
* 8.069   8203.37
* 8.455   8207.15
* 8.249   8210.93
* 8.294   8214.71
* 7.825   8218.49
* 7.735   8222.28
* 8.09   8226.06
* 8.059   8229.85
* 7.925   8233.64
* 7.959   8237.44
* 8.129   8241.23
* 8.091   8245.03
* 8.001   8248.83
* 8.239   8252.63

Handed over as 0.03 mag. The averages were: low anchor 8.85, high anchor 8.15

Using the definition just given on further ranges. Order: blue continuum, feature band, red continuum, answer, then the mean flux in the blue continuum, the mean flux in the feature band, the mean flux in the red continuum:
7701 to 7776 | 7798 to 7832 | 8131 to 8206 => 0.00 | 8.85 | 8.72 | 8.13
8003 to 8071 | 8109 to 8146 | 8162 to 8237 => -0.02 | 8.34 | 8.31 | 8.04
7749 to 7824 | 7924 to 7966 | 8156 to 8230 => 0.00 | 8.79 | 8.47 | 8.07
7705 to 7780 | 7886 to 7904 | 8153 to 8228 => 0.01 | 8.84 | 8.47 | 8.06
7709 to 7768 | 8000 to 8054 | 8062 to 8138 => 0.02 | 8.89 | 8.29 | 8.3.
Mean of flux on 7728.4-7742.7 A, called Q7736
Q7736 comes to 8.68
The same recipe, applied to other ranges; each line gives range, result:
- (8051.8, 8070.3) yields 8.44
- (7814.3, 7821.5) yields 8.6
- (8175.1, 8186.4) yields 7.91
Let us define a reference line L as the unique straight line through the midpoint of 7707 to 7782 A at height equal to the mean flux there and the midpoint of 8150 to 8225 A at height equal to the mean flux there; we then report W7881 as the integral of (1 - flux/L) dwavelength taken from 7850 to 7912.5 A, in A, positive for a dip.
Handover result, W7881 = 0.6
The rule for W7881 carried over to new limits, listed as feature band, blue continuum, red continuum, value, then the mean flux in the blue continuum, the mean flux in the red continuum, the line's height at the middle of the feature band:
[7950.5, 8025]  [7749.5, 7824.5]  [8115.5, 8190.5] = -0.68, 8.79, 8.19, 8.46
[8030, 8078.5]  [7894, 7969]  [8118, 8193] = -0.31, 8.54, 8.18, 8.35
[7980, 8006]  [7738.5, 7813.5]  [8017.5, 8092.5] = -0.21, 8.82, 8.32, 8.43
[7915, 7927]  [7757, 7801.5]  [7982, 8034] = 0.23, 8.86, 8.37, 8.56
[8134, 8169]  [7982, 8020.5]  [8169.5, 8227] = -0.79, 8.39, 8.02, 8.11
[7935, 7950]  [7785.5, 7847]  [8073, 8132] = 0.37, 8.81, 8.26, 8.57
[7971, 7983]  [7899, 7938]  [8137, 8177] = -0.35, 8.49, 8.24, 8.43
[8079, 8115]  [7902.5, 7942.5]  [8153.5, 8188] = -0.34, 8.43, 8.08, 8.19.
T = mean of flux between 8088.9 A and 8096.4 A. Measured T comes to 8.32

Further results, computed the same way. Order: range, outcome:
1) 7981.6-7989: 8.55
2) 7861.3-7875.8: 8.58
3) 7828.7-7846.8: 8.91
